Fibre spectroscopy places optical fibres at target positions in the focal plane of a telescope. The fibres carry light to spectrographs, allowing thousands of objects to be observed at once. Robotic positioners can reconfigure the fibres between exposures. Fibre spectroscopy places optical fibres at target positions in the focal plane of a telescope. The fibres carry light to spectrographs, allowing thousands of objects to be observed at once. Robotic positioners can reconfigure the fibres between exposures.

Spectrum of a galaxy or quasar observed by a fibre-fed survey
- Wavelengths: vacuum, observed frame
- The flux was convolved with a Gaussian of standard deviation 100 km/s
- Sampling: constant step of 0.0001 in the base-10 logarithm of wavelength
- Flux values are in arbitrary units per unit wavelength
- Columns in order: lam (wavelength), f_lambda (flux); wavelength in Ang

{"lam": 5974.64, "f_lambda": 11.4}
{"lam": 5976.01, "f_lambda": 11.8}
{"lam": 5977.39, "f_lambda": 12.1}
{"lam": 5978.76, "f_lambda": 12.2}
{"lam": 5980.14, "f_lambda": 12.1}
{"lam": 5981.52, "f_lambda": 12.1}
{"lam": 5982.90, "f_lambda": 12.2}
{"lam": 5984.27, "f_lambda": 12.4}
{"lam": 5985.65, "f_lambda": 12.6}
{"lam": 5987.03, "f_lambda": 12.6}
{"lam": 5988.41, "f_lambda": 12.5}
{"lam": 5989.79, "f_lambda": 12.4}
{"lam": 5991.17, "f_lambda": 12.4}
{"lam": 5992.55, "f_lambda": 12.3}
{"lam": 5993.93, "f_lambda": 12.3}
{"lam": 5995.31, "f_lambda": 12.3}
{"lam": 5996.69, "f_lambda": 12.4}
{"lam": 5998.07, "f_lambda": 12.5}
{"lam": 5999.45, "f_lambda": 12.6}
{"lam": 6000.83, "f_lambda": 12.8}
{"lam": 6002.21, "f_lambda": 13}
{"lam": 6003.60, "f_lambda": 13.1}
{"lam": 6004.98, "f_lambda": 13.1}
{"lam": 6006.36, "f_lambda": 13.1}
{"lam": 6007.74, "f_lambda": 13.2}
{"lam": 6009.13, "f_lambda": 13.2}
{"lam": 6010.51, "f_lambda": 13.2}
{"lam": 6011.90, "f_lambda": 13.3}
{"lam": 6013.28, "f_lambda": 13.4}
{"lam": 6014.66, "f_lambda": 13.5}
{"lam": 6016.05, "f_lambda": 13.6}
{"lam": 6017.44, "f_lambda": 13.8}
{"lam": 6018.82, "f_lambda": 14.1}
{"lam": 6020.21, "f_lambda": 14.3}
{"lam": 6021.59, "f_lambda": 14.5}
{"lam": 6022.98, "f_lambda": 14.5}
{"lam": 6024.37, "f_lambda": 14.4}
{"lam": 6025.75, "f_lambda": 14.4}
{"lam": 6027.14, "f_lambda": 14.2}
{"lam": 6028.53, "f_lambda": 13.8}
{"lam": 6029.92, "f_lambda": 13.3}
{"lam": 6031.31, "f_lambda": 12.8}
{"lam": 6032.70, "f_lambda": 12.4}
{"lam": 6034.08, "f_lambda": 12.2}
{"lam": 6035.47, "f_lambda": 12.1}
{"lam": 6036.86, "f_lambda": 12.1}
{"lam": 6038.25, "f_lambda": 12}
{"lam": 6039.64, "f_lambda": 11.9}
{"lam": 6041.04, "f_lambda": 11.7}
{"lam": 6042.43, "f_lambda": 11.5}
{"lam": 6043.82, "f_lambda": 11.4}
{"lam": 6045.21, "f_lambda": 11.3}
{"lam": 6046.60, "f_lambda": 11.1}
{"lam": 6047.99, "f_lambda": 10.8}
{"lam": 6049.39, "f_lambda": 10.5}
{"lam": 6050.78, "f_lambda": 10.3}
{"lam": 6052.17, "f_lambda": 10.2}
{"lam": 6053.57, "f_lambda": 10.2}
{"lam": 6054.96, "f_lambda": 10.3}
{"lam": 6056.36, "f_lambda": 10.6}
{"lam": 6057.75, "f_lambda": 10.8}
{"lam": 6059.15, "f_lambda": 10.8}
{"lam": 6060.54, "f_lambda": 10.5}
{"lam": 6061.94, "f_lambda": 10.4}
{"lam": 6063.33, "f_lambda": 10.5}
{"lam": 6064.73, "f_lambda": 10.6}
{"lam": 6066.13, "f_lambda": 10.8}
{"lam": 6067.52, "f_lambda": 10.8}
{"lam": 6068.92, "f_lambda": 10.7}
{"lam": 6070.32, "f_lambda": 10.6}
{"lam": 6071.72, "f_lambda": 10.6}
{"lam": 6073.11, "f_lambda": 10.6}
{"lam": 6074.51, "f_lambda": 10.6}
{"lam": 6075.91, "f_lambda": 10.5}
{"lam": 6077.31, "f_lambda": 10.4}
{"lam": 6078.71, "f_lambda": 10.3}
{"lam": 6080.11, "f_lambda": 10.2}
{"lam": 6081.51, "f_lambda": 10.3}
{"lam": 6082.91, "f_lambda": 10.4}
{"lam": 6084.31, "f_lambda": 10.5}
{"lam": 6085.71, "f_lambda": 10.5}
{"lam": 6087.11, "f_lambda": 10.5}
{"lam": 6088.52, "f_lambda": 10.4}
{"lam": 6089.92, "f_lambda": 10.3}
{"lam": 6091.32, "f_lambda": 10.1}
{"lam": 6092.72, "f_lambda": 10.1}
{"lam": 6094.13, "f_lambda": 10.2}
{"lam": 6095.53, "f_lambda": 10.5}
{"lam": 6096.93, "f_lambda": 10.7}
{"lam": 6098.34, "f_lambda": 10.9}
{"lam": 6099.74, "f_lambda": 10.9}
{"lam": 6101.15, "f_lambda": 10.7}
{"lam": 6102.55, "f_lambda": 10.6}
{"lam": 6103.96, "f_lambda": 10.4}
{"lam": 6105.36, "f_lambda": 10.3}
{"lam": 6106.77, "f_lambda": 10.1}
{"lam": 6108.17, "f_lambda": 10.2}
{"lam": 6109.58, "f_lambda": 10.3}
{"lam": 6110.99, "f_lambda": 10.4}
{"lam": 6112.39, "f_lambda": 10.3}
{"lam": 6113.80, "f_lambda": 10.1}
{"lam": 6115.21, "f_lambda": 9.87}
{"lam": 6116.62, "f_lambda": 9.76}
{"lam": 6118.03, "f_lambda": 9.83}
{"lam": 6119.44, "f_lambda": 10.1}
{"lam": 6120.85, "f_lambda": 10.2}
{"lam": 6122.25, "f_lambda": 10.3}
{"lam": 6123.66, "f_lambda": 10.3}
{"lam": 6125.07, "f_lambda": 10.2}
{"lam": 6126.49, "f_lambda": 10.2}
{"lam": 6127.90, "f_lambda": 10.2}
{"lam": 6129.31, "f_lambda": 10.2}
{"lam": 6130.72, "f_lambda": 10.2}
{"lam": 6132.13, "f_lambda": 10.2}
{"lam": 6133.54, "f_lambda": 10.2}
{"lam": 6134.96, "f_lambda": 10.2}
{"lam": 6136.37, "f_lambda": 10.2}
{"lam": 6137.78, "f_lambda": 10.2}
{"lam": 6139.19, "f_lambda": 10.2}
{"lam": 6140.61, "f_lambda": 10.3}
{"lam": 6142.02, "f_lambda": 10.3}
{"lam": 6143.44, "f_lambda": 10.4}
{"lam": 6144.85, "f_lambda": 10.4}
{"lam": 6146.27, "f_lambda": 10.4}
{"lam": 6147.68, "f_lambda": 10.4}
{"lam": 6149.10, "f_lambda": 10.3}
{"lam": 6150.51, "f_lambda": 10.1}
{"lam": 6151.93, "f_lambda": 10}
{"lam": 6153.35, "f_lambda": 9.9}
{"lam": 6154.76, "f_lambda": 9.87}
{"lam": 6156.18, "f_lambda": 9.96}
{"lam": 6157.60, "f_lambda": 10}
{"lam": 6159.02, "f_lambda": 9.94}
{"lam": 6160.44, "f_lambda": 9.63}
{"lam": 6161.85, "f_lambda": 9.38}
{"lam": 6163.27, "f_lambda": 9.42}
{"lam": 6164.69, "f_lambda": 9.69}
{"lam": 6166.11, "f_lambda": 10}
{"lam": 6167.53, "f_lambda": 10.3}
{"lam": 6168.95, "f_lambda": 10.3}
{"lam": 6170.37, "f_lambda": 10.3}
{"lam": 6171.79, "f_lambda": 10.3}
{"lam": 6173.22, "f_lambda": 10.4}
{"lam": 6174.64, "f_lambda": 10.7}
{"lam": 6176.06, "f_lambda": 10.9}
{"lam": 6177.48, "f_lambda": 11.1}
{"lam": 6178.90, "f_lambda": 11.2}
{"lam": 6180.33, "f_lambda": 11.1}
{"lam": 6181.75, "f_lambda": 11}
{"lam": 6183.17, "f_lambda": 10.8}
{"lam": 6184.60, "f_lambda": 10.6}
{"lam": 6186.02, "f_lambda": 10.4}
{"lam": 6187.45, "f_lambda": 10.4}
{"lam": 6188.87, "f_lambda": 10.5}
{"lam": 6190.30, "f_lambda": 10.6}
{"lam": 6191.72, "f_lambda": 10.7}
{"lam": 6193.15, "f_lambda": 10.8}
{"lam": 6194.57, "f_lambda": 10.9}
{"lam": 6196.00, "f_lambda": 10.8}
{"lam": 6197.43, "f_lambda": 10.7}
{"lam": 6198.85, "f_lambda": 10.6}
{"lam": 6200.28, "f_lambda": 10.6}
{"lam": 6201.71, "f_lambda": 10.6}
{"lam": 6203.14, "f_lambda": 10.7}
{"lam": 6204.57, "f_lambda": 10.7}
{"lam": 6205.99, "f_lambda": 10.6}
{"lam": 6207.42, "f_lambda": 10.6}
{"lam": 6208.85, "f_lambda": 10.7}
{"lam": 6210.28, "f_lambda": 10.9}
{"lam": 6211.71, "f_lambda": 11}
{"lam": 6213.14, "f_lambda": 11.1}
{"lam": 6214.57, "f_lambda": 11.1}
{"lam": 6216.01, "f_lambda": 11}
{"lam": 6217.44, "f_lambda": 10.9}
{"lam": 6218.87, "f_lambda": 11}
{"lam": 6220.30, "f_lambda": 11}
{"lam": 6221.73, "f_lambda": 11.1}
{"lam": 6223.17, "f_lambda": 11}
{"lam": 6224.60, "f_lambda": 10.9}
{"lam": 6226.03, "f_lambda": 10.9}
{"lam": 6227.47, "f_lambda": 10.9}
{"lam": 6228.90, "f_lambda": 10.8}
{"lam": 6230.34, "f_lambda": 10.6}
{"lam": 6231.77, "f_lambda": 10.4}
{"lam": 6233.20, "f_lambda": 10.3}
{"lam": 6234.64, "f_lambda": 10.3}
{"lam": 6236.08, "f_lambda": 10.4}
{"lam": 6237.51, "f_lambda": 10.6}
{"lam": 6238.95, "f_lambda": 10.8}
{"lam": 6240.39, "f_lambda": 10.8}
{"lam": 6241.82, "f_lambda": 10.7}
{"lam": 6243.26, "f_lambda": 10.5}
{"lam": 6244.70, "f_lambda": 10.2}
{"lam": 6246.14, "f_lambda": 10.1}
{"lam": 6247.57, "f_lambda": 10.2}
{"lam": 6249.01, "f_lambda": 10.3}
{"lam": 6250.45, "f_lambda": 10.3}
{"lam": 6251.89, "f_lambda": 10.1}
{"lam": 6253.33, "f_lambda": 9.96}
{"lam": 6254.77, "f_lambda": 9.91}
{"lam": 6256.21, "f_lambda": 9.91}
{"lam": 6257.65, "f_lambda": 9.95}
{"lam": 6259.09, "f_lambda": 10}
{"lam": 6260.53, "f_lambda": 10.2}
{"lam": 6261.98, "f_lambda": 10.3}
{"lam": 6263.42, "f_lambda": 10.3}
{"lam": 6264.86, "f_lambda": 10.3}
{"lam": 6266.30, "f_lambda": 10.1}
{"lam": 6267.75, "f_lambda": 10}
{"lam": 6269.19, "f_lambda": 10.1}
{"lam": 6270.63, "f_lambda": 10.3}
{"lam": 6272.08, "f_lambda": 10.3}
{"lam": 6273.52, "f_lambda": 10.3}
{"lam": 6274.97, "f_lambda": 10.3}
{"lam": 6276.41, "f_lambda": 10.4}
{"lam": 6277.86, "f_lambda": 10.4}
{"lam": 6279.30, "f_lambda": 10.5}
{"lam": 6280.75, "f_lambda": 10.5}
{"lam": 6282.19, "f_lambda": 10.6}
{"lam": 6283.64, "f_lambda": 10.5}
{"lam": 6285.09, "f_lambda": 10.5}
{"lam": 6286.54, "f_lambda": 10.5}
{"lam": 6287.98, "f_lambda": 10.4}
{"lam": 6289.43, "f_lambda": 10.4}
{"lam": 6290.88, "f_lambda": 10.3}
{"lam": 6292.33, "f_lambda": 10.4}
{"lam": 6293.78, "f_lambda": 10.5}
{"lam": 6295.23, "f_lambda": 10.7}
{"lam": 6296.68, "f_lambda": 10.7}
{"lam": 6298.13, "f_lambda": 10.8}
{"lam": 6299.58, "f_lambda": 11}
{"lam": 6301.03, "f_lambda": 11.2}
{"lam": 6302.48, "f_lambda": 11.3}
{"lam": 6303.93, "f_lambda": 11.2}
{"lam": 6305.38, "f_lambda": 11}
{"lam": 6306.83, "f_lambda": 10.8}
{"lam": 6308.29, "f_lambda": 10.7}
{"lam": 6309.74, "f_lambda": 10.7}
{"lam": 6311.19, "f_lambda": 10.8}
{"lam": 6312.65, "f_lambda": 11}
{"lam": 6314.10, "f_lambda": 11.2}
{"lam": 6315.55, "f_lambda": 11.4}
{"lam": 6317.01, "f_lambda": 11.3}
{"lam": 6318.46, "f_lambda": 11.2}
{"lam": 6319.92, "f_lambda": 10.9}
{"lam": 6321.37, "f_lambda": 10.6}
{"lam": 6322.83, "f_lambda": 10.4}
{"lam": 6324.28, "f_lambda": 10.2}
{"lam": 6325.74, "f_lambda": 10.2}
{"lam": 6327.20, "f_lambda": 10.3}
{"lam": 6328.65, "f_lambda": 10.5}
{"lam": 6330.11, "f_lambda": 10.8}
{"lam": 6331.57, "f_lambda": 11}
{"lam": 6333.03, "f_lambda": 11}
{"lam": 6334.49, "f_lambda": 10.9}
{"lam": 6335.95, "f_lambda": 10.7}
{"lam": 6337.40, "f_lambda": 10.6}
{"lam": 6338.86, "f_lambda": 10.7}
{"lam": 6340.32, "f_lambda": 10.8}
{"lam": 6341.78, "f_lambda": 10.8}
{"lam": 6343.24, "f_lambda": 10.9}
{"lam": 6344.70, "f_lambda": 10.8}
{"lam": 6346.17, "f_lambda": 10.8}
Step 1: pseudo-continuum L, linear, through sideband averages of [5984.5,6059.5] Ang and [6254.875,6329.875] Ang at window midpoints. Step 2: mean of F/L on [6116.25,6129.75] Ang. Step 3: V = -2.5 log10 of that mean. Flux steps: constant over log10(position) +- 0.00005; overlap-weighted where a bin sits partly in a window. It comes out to 0.16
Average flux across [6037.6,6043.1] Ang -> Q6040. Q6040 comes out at 11.8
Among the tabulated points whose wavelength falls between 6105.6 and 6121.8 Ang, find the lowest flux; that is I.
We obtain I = 9.76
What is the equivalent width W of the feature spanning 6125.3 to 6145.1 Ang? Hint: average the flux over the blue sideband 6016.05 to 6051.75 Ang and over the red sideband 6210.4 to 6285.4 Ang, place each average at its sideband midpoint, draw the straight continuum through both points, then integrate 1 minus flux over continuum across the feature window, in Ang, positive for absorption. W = 2.3 Ang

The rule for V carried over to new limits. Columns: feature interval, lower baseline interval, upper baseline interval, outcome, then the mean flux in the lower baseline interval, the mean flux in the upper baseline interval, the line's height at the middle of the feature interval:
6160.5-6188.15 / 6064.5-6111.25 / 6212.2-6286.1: 0.01 mag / 10.5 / 10.5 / 10.5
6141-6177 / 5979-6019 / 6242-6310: 0.13 mag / 12.8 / 10.4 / 11.4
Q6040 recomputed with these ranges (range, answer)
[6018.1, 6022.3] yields 14.3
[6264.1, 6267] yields 10.2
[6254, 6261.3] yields 9.99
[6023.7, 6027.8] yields 14.4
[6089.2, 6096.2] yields 10.2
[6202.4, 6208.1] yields 10.7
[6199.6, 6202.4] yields 10.6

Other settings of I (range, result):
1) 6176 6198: 10.4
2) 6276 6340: 10.2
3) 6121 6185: 9.38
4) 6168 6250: 10.1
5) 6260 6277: 10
